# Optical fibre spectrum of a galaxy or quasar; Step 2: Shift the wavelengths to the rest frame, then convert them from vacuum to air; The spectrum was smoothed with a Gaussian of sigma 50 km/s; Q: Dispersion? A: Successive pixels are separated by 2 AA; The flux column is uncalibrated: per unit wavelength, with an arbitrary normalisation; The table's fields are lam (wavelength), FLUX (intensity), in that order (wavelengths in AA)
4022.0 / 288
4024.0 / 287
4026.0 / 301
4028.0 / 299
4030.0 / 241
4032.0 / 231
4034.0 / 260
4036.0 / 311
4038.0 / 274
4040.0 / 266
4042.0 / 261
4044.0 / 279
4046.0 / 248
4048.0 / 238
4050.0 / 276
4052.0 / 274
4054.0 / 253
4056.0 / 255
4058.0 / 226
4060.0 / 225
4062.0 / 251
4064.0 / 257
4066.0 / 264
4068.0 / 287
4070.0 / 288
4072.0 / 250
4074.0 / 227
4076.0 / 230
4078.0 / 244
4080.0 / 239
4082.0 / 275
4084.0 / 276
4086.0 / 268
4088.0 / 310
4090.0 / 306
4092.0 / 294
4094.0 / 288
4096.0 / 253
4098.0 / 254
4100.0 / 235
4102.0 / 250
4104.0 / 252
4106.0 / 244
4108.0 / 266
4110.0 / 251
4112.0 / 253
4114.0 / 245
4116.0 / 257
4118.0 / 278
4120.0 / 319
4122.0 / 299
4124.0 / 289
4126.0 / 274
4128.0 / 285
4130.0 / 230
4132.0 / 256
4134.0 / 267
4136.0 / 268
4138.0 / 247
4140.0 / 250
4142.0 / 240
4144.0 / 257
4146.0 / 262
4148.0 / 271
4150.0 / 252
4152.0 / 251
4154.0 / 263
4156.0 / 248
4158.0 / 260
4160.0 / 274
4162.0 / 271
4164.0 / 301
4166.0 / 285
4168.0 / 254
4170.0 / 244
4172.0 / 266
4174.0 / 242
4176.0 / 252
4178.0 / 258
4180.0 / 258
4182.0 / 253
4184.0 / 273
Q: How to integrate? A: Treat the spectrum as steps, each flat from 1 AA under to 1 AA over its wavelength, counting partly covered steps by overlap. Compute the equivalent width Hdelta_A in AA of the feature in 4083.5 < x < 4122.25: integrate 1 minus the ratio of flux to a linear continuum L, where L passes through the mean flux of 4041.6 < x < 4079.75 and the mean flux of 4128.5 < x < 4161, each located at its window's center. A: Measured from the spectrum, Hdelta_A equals -2.1 AA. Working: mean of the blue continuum 254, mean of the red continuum 256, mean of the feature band 269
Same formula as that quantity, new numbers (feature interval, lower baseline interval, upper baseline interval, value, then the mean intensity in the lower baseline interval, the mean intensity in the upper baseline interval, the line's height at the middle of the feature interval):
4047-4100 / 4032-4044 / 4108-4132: 1.8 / 271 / 270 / 271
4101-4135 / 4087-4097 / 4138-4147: 0.6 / 290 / 252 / 270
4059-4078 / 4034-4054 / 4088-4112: 1.0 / 268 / 265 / 267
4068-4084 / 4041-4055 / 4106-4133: 0.6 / 261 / 268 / 264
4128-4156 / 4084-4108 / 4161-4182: 1.0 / 269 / 263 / 265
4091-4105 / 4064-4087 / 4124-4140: 0.0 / 259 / 262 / 260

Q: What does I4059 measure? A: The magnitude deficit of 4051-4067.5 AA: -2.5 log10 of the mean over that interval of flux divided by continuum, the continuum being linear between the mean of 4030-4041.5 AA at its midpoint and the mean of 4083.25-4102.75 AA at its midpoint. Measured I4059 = 0.07 mag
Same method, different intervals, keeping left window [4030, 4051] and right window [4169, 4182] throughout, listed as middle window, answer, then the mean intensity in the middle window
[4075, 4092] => -0.04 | 270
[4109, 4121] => -0.04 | 267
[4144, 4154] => -0.02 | 259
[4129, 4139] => 0.01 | 254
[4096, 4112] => 0.03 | 251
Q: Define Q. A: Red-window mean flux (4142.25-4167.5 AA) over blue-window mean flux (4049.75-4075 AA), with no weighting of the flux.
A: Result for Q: 1.0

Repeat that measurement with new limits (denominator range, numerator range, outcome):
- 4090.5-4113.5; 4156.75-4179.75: 1.02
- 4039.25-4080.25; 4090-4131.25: 1.05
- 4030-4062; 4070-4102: 1.02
